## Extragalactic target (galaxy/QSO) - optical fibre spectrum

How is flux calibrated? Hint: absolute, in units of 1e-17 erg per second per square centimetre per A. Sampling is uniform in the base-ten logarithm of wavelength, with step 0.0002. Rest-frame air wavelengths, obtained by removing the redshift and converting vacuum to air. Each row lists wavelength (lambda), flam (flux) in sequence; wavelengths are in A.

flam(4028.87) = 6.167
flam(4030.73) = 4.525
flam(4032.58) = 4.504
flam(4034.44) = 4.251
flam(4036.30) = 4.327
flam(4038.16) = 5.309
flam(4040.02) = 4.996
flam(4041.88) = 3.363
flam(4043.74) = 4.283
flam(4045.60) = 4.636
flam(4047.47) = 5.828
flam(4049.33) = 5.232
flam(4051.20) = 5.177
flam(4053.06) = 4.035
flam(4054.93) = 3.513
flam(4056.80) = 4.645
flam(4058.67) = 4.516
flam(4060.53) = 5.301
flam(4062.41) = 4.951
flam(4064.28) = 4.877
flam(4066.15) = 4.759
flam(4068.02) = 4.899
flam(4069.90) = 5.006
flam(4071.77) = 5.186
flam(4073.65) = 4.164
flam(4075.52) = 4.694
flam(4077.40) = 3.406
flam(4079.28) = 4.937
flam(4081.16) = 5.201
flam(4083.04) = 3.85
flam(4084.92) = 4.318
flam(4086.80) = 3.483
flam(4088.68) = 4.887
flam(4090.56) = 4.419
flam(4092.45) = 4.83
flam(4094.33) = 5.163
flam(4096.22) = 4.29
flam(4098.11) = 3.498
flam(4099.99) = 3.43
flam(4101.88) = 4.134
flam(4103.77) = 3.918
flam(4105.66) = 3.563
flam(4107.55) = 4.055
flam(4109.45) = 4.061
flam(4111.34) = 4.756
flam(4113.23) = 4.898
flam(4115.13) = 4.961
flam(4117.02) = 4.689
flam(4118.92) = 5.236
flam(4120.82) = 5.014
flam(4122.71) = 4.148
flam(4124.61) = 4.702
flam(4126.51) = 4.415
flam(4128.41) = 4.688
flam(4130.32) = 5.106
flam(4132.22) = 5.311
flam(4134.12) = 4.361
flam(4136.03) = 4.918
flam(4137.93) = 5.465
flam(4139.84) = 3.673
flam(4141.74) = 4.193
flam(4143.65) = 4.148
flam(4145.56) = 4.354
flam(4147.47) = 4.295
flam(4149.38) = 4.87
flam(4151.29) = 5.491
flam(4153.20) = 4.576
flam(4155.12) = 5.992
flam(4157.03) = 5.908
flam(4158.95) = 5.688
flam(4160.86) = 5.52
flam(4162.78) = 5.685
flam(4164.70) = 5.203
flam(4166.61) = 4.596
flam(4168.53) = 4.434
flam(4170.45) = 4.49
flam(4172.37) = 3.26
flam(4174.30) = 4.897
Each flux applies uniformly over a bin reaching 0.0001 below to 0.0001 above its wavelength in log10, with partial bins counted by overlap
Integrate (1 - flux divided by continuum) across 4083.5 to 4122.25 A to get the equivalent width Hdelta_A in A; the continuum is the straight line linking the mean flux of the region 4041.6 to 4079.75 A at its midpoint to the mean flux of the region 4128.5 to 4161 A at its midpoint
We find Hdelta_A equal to 3.36 A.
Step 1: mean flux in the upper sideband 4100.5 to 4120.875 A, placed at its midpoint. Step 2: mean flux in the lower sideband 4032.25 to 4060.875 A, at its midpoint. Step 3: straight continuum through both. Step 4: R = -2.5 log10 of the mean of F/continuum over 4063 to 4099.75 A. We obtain 0.00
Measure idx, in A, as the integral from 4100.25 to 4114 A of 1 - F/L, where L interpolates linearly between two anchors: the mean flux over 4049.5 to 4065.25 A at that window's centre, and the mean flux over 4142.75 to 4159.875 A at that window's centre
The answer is 2.00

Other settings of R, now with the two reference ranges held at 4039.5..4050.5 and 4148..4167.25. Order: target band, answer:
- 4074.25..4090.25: 0.14 mag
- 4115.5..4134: 0.08 mag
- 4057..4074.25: 0.00 mag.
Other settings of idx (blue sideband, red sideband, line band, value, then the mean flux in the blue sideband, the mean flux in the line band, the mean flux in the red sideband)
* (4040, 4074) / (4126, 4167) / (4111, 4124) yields 0.1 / 4.71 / 4.82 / 4.94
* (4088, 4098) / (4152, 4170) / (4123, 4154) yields 2.5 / 4.61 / 4.65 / 5.27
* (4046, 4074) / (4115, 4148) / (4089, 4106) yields 1.9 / 4.81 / 4.19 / 4.65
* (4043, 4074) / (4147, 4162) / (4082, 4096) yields 1.5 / 4.78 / 4.42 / 5.33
